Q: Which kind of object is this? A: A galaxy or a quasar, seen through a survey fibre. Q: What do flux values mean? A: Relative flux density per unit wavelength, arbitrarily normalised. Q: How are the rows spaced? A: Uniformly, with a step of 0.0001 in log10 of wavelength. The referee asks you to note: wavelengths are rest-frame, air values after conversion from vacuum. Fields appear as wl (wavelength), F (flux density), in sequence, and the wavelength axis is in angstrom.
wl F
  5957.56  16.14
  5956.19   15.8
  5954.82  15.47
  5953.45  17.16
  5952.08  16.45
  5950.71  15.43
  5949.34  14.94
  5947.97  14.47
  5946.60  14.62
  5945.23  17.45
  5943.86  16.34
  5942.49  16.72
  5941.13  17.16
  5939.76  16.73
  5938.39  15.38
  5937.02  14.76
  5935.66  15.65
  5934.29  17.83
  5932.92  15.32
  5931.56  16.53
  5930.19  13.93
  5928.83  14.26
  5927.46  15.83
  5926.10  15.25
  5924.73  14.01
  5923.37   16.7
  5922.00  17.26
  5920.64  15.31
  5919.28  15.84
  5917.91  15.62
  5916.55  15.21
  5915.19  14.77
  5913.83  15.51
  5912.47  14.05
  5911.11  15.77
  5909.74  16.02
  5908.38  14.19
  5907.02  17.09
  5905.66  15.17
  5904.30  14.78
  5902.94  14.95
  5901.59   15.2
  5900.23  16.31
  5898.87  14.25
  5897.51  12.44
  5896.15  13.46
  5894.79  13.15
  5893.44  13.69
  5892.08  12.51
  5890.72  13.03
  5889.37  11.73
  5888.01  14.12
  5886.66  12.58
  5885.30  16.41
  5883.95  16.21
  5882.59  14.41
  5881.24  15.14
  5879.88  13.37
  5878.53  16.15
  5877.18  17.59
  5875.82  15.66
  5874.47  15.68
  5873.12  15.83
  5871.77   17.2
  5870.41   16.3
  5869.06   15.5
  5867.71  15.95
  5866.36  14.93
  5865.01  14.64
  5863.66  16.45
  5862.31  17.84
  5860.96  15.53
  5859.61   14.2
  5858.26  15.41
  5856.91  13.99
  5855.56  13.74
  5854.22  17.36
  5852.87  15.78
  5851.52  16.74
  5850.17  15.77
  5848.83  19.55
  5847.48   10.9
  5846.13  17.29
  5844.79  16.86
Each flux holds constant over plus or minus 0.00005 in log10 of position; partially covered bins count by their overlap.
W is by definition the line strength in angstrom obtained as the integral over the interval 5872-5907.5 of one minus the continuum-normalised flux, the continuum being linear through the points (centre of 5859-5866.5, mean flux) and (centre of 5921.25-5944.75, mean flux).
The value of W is 2.42 angstrom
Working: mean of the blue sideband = 15.7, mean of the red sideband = 15.9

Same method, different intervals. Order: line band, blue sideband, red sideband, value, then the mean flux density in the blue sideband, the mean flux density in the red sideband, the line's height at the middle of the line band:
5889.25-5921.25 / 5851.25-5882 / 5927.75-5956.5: 2.3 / 15.7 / 15.8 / 15.8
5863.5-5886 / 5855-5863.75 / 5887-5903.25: -1.8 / 15.2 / 13.7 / 14.6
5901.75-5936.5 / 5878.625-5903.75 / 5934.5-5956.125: -0.9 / 14.1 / 16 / 15.1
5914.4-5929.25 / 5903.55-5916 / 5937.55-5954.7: 0.0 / 15.3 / 16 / 15.5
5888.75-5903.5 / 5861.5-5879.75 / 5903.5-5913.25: 1.7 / 16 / 15.3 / 15.5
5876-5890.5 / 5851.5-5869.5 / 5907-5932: 0.7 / 15.5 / 15.4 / 15.5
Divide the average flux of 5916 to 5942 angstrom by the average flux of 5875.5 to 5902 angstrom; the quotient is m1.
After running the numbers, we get 1.10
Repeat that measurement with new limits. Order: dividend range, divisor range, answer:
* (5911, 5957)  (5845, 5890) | 1.01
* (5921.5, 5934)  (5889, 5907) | 1.10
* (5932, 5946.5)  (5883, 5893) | 1.18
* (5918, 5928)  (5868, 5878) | 0.97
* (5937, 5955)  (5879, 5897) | 1.15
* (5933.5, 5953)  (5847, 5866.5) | 1.03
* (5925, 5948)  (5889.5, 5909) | 1.11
